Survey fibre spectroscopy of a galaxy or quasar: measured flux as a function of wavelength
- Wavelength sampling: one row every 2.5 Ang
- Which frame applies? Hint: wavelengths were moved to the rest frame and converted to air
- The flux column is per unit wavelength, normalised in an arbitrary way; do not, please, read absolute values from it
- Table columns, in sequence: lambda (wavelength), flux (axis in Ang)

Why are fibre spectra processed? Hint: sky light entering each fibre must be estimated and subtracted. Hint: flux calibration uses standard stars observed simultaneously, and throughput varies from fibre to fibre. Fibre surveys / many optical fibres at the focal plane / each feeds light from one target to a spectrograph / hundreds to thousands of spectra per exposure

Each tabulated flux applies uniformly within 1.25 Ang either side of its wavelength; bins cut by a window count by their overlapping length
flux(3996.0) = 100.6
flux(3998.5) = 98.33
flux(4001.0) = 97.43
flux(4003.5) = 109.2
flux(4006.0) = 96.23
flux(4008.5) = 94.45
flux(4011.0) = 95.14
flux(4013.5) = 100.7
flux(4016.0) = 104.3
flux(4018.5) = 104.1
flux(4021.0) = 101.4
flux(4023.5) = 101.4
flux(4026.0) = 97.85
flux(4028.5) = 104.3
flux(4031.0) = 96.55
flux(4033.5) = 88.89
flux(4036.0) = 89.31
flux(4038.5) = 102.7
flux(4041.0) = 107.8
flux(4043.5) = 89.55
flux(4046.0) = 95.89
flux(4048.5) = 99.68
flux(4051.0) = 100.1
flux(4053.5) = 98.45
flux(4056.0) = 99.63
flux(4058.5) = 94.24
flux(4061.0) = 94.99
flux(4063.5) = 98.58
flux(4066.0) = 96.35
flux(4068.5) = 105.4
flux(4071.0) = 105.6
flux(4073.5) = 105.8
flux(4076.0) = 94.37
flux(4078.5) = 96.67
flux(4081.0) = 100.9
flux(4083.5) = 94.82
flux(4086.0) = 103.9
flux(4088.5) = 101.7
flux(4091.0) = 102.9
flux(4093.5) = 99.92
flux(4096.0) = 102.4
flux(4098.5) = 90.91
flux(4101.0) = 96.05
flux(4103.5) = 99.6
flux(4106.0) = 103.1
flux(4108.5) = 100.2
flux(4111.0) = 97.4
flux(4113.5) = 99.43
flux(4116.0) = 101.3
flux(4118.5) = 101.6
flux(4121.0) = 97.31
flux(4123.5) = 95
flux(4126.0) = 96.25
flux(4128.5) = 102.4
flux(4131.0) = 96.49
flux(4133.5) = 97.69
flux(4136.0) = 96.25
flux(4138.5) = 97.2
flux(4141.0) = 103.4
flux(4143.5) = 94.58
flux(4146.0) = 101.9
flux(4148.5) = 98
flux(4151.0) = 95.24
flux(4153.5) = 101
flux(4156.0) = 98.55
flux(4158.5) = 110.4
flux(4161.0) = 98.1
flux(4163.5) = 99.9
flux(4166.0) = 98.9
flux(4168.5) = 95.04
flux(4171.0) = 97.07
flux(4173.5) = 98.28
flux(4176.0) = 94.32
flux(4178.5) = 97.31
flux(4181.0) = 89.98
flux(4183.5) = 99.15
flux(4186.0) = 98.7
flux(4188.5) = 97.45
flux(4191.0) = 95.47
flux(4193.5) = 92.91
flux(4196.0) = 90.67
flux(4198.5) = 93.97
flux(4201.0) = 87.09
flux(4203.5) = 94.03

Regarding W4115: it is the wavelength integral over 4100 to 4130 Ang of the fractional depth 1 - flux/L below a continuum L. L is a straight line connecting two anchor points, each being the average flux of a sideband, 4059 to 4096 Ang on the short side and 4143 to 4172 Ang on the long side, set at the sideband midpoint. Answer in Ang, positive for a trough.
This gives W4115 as 0.2 Ang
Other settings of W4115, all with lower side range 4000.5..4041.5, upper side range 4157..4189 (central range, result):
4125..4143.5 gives 0.0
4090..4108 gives -0.1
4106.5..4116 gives -0.1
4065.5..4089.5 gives -0.4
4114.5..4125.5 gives 0.0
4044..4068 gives 0.4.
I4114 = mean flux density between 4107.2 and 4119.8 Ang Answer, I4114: 100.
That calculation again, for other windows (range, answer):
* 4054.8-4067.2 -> 96.7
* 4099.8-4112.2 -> 99.3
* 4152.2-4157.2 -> 99.7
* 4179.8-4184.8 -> 94.7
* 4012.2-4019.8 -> 103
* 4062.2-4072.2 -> 101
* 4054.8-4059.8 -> 96.9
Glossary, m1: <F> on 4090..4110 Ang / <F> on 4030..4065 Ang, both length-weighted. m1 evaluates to 1.0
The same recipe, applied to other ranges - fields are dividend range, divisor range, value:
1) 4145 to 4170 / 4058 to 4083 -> 1.00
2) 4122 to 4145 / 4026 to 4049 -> 1.01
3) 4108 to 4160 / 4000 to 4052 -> 1.00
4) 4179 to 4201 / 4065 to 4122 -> 0.95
